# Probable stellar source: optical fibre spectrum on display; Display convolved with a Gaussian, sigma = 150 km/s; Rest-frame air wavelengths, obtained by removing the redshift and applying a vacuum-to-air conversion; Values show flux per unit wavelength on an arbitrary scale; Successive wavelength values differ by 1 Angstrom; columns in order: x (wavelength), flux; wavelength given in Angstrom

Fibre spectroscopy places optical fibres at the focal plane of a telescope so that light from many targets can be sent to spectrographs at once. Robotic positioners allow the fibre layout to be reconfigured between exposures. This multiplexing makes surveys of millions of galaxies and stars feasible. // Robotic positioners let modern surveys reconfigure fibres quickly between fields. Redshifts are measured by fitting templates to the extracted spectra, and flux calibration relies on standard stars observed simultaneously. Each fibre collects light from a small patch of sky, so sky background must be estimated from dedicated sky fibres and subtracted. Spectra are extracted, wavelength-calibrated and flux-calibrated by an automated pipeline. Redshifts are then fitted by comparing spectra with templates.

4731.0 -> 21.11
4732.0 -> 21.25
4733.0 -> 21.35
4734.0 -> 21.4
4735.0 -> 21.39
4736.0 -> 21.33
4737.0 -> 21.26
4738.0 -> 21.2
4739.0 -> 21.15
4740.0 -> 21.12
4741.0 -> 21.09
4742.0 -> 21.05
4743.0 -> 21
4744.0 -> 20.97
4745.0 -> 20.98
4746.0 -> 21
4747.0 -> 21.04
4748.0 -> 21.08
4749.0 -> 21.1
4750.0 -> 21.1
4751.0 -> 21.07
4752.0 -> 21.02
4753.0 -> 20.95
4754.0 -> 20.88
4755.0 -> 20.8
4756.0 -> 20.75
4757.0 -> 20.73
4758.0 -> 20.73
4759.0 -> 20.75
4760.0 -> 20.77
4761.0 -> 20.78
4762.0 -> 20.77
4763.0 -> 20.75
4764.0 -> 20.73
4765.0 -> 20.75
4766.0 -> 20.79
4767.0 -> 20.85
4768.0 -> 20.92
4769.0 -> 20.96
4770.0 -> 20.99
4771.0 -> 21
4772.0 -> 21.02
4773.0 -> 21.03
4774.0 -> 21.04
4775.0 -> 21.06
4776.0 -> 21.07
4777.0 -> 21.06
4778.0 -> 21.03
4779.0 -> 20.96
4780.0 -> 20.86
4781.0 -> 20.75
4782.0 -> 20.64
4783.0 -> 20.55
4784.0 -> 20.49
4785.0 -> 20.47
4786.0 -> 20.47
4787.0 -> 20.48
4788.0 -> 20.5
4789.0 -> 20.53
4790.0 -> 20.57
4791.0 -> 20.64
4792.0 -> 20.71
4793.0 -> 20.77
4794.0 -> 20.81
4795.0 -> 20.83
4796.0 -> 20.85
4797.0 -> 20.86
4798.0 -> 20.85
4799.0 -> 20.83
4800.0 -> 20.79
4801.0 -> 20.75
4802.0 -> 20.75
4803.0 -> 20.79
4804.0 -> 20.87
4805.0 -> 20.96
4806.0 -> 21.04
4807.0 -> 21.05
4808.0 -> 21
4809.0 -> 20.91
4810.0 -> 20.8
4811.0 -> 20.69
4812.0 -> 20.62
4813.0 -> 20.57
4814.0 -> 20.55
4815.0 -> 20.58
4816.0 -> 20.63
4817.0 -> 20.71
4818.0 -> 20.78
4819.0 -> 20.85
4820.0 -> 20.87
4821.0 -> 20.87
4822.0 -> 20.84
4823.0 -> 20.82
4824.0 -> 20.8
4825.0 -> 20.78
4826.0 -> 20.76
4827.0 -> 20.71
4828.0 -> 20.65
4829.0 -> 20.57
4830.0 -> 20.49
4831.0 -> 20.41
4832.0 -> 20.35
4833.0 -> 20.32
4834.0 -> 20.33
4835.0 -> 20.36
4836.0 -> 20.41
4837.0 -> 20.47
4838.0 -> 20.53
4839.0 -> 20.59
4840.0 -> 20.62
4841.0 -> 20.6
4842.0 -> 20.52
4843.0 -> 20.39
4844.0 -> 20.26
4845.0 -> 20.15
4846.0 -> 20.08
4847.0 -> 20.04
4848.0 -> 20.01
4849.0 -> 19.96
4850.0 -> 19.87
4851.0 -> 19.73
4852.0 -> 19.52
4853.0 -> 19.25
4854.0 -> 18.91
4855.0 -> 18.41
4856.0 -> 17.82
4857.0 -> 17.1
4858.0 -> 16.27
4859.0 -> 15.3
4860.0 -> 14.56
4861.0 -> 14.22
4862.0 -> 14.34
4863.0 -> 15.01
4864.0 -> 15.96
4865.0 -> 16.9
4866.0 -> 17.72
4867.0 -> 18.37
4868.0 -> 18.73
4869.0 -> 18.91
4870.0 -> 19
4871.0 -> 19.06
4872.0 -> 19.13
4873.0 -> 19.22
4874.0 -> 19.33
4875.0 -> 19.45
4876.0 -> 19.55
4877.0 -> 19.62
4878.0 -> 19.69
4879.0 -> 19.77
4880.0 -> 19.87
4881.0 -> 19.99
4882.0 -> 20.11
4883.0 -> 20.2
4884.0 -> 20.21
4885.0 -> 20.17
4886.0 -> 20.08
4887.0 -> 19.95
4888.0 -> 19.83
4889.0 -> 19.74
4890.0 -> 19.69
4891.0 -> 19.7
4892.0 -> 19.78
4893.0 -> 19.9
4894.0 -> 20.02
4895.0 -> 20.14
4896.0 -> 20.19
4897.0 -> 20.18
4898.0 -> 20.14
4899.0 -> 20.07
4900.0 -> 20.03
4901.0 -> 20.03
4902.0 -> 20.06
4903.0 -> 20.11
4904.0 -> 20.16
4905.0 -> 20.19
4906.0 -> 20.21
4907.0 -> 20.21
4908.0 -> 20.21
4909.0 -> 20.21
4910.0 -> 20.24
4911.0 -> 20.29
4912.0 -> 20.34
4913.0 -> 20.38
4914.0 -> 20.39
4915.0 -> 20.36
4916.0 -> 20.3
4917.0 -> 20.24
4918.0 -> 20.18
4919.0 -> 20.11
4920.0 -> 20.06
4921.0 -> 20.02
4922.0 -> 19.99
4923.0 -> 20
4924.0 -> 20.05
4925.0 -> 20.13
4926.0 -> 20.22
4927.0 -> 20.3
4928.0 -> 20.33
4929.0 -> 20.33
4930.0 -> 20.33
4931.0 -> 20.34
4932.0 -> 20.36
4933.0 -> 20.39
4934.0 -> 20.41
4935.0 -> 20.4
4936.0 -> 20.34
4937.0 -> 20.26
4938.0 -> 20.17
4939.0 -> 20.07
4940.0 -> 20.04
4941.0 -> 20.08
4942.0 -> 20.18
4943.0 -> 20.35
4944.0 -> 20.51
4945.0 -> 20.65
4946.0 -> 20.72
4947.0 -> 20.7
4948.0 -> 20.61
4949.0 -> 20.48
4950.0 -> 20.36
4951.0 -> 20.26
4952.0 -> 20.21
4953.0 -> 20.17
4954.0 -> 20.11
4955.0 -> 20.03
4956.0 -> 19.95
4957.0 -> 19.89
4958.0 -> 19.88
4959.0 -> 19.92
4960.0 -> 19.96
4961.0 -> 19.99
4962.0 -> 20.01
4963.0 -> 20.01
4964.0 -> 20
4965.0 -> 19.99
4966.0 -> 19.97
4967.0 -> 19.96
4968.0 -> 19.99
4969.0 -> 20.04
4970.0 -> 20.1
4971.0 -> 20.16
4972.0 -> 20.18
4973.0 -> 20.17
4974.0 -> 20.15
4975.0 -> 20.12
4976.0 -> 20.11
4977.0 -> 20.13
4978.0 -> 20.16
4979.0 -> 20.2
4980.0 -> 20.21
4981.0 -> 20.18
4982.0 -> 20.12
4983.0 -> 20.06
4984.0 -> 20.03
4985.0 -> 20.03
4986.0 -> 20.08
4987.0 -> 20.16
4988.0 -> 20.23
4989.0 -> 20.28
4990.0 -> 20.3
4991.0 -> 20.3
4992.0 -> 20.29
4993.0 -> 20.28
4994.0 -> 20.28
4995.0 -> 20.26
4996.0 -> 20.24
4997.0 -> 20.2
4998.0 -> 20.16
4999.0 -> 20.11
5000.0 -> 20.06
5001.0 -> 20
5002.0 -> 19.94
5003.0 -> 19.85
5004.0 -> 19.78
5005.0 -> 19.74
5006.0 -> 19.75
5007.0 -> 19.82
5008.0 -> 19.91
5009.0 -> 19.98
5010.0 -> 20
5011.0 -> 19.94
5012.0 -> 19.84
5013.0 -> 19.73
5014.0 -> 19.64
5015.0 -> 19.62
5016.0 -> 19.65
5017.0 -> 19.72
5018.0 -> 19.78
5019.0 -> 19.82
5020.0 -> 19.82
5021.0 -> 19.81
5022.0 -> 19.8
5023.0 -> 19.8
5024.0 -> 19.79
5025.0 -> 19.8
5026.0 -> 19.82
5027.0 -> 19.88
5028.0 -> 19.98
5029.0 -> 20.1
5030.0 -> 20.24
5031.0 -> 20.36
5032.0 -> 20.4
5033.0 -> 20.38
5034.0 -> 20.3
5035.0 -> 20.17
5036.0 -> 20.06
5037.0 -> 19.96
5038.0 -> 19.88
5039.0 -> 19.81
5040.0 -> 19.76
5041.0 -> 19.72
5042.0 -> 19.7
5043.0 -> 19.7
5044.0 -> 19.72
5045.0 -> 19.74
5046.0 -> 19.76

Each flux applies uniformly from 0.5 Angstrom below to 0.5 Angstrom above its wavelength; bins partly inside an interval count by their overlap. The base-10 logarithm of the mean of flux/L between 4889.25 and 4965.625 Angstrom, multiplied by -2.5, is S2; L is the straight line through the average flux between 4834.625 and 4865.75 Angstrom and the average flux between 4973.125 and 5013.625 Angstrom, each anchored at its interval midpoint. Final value -0.04 mag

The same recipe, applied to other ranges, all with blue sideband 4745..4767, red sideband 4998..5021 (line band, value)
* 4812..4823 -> -0.01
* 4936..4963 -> -0.01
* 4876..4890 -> 0.02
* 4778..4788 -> 0.01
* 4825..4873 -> 0.08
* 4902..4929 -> 0.00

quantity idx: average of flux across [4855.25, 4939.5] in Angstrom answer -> 19.4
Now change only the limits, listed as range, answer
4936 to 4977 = 20.2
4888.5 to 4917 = 20.1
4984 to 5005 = 20.1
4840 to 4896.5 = 19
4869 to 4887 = 19.7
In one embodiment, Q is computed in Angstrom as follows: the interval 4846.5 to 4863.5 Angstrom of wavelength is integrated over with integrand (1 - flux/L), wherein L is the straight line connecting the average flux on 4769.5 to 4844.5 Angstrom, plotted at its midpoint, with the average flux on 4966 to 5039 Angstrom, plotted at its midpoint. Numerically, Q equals 2.39 Angstrom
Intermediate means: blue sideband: 20.7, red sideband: 20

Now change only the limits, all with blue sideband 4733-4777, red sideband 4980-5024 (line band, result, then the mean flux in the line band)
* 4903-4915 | 0.06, 20.3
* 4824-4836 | 0.09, 20.5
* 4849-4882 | 3.76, 18.2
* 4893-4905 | 0.18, 20.1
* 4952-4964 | 0.10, 20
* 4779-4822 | 0.13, 20.7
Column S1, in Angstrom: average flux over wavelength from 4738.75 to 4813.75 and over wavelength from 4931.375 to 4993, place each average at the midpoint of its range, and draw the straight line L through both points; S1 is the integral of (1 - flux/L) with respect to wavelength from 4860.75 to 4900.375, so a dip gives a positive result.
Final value 2.6 Angstrom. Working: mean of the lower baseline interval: 20.8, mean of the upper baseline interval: 20.2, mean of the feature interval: 19.1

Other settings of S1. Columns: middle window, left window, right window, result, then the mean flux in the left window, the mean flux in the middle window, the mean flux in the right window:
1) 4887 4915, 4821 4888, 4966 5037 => -0.78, 19.3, 20.1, 20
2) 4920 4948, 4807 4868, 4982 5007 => -0.57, 19.5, 20.3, 20.1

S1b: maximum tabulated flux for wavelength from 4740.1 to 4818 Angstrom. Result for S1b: 21.1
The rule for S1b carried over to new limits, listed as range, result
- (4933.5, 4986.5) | 20.72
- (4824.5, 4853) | 20.78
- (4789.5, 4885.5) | 21.05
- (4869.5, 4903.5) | 20.21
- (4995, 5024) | 20.26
